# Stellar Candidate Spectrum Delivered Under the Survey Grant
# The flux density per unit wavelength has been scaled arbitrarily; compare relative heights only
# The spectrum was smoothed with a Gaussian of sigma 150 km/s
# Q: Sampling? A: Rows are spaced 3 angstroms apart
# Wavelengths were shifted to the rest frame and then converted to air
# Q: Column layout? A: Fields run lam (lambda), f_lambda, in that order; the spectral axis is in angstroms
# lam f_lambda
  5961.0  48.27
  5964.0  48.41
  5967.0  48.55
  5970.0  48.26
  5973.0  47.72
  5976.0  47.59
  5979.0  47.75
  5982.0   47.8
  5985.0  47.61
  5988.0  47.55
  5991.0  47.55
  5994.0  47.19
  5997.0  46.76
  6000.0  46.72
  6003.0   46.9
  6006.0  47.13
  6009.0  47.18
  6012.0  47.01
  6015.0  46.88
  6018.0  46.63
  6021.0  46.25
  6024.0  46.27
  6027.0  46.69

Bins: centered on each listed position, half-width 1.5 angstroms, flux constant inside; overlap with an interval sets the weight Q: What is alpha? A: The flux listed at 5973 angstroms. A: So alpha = 47.72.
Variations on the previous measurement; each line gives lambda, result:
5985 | 47.61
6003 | 46.9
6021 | 46.25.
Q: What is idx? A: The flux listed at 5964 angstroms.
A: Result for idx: 48.41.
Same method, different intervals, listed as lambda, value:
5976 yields 47.59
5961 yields 48.27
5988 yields 47.55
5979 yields 47.75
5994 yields 47.19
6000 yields 46.72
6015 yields 46.88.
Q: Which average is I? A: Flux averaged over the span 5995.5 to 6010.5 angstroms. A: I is 46.9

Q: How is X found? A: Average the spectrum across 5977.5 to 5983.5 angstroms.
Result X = 47.8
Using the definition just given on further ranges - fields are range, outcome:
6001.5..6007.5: 47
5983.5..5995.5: 47.5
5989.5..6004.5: 47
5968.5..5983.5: 47.8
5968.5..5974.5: 48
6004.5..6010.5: 47.2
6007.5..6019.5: 46.9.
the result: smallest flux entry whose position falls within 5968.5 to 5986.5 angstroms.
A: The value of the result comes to 47.59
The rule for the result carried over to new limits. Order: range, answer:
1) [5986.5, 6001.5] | 46.72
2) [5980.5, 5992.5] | 47.55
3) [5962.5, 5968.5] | 48.41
